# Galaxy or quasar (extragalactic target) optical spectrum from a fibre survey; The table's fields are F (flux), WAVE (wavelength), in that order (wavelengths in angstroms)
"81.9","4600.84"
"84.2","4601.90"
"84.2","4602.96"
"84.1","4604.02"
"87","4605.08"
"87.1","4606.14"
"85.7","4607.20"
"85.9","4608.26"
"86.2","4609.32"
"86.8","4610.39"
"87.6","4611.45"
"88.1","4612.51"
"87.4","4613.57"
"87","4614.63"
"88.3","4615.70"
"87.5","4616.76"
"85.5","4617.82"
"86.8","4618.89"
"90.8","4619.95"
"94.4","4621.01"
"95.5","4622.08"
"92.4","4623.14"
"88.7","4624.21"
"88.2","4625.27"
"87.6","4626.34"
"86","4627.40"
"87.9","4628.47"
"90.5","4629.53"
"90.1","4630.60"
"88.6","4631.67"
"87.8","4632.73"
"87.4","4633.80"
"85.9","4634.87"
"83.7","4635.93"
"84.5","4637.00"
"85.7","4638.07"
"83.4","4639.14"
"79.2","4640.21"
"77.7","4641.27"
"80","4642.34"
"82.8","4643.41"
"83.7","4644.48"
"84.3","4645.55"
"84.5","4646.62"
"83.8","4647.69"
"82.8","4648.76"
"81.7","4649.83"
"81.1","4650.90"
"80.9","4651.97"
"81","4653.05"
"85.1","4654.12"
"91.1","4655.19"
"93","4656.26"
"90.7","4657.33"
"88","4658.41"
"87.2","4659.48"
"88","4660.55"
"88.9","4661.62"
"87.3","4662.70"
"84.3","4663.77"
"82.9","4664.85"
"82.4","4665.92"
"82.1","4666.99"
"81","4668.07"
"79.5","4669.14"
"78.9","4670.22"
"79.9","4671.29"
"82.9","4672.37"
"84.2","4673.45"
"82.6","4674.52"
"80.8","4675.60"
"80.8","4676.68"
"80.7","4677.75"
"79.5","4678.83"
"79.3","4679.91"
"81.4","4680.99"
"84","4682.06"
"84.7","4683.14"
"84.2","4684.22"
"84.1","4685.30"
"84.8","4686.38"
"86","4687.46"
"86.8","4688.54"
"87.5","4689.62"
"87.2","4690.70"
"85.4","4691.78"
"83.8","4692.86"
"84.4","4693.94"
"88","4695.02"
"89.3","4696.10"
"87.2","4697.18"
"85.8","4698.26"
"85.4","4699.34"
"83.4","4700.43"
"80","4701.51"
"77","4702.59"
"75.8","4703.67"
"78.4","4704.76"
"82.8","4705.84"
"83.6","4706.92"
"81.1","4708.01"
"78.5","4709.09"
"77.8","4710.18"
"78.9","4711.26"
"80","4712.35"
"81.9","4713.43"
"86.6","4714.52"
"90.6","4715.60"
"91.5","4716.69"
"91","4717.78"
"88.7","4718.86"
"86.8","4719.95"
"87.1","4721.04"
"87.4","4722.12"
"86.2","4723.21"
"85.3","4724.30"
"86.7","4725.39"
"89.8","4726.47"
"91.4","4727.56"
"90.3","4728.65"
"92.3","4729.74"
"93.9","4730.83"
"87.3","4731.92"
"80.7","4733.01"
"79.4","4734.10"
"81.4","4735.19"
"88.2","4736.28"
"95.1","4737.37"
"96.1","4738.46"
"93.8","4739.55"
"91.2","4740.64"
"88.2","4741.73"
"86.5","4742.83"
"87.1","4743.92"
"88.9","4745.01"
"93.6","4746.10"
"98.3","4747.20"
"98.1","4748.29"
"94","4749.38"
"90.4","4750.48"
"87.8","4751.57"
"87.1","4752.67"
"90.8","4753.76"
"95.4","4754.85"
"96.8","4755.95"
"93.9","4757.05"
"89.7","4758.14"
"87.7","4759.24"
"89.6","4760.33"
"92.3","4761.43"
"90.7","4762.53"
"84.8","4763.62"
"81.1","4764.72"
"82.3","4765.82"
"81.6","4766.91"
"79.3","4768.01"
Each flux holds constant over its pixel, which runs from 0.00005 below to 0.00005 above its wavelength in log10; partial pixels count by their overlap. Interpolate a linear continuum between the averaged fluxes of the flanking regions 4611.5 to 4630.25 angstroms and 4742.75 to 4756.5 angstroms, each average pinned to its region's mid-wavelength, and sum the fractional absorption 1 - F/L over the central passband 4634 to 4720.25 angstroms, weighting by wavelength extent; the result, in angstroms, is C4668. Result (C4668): 6.2 angstroms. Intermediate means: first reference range 89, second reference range 92.1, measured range 83.8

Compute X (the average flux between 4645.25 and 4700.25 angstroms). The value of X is 84.3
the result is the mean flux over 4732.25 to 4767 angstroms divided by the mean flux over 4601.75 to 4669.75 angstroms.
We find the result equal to 1.0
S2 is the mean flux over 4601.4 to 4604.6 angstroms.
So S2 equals 84.2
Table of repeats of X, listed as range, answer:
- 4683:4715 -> 83.3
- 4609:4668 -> 86.2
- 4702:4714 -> 79.6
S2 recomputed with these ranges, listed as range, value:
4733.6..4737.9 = 86.1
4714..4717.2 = 89.6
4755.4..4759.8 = 92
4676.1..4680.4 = 80.1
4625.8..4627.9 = 86.8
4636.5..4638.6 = 85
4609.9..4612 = 87.4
